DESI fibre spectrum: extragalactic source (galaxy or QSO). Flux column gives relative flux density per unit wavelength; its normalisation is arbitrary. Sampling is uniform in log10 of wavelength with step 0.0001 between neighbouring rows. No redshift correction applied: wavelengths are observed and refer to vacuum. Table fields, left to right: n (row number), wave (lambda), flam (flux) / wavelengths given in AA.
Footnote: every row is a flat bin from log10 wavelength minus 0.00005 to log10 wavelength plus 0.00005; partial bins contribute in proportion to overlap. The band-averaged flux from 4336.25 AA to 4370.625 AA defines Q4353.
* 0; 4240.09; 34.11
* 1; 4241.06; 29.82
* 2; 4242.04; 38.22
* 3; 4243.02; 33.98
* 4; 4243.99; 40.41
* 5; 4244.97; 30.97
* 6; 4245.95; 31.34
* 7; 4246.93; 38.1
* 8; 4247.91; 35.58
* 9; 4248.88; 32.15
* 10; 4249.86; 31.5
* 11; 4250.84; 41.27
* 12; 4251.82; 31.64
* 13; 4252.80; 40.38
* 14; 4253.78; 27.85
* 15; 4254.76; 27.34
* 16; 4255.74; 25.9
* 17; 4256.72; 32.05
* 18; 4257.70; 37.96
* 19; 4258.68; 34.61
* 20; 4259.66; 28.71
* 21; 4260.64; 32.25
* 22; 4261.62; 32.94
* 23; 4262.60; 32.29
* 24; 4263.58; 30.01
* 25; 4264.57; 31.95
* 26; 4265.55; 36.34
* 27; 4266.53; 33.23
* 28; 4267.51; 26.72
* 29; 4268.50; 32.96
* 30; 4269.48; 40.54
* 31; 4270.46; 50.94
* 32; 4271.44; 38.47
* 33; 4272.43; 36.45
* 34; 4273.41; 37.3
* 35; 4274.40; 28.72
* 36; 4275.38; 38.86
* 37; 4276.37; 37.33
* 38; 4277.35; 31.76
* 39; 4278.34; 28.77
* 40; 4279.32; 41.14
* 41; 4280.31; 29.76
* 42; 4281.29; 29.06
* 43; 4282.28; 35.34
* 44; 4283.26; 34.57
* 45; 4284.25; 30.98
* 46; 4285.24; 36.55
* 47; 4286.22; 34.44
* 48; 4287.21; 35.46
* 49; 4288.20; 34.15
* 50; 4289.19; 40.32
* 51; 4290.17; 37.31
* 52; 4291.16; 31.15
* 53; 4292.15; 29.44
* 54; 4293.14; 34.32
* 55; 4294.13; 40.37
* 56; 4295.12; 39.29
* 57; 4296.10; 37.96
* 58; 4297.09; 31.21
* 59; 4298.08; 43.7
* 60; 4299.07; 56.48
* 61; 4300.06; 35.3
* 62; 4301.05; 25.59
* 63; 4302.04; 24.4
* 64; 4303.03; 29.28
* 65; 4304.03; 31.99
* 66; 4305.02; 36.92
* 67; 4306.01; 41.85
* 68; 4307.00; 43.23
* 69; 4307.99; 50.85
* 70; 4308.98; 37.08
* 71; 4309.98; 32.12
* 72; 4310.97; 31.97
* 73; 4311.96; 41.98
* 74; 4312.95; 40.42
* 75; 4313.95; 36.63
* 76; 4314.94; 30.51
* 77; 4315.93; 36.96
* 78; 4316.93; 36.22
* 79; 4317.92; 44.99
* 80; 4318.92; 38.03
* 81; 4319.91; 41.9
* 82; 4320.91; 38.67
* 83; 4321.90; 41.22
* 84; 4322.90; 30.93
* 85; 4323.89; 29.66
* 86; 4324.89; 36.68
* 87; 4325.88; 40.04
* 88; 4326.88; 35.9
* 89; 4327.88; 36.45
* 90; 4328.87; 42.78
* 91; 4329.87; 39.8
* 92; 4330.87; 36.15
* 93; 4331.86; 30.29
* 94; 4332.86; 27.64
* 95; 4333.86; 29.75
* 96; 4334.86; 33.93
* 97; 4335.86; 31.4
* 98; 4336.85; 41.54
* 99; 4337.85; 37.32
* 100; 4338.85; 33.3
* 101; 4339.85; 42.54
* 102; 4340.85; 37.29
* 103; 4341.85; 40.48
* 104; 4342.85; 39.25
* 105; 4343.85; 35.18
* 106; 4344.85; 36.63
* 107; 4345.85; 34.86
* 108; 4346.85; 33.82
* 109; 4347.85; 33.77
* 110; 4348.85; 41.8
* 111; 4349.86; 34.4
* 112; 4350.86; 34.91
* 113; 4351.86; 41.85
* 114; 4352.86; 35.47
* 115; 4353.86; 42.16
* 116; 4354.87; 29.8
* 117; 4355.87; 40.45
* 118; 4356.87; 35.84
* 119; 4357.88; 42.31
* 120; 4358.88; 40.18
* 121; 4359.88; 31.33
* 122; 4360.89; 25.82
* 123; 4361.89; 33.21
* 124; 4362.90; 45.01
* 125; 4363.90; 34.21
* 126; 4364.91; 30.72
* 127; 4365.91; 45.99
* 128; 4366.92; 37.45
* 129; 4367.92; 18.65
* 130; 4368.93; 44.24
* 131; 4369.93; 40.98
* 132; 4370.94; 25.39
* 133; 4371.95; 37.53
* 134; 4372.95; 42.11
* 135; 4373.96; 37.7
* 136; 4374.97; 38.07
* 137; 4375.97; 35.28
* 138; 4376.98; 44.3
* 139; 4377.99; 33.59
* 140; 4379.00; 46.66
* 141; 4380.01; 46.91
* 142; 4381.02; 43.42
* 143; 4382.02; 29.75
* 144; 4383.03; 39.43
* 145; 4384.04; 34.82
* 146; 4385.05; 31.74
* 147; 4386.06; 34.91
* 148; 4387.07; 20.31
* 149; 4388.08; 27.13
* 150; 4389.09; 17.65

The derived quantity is 36.8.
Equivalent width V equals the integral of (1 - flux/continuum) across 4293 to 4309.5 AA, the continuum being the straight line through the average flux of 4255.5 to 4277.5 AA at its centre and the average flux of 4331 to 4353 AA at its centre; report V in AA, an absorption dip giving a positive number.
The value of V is -1.24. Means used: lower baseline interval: 34.4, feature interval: 37.7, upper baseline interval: 35.8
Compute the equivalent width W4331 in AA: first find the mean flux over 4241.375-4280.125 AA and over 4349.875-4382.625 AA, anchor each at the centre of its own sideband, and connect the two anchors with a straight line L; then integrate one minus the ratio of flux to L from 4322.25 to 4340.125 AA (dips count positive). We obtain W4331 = 0.5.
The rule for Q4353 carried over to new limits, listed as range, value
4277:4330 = 36.4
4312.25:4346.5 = 36.6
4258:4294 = 34.4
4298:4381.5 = 37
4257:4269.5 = 32.8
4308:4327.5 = 37.3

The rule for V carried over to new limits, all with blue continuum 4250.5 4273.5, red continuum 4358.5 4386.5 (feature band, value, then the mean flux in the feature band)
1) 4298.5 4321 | -1.5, 37.5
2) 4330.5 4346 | 0.2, 35.5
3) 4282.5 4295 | -0.1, 35.1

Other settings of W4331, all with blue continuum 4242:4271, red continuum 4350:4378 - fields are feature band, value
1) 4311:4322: -0.9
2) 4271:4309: -1.1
